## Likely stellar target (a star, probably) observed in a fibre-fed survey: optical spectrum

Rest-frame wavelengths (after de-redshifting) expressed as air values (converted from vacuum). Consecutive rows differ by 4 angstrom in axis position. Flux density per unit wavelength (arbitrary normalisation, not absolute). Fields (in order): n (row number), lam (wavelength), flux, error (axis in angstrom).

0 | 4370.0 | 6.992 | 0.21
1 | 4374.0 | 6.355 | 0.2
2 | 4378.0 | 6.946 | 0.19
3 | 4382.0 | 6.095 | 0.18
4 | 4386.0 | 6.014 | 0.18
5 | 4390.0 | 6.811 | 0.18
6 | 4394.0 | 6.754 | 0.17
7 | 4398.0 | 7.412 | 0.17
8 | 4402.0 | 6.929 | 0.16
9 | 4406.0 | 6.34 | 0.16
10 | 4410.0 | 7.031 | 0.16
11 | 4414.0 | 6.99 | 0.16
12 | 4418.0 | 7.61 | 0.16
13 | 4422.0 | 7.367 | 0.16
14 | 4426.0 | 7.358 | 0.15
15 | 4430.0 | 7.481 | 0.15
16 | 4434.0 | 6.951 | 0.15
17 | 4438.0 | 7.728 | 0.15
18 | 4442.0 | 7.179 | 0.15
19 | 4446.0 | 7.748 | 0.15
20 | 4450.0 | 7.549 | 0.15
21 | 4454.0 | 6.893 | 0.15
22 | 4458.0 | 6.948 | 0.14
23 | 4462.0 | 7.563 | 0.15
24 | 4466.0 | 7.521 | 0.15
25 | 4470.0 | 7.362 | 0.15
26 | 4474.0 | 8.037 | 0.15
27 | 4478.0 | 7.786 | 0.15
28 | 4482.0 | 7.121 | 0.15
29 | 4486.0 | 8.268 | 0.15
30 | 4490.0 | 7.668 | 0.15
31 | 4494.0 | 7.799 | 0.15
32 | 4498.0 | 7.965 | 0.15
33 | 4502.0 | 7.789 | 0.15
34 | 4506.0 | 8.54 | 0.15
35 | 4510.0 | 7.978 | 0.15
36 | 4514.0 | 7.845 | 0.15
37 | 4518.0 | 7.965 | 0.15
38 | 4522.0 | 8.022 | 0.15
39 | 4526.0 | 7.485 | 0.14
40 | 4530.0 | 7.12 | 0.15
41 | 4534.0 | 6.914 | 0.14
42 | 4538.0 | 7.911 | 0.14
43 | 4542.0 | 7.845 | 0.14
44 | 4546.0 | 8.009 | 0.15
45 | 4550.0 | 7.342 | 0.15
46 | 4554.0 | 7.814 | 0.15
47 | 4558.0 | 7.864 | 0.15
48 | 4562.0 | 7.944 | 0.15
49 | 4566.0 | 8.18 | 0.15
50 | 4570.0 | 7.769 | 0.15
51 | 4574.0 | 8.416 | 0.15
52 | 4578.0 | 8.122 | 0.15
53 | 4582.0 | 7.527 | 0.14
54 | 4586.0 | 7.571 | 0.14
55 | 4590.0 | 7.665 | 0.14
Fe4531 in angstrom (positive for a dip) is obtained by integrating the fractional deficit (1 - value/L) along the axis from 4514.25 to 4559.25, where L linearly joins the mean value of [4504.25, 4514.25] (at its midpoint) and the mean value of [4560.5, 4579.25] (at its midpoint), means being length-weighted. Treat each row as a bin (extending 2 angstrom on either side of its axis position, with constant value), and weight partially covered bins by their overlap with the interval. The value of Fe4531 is 2.55 angstrom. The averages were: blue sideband 8.16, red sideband 8.09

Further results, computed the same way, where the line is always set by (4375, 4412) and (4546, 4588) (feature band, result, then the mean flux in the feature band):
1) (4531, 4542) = 0.3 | 7.46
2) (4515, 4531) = -0.3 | 7.69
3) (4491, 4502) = -0.7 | 7.85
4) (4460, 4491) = -1.8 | 7.67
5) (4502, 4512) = -0.9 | 8.17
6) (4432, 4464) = -1.2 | 7.32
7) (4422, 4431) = -0.6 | 7.4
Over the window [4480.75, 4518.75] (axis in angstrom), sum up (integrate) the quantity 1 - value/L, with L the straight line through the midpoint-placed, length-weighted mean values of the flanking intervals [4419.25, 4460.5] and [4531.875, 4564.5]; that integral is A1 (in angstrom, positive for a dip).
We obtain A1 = -1.8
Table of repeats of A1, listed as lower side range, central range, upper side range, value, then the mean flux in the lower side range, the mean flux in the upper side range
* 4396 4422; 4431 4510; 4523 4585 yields -2.61 angstrom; 7.08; 7.75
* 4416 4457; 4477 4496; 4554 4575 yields -0.27 angstrom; 7.38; 8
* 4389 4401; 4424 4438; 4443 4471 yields -0.23 angstrom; 7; 7.36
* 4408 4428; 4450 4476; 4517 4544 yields 0.01 angstrom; 7.27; 7.6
